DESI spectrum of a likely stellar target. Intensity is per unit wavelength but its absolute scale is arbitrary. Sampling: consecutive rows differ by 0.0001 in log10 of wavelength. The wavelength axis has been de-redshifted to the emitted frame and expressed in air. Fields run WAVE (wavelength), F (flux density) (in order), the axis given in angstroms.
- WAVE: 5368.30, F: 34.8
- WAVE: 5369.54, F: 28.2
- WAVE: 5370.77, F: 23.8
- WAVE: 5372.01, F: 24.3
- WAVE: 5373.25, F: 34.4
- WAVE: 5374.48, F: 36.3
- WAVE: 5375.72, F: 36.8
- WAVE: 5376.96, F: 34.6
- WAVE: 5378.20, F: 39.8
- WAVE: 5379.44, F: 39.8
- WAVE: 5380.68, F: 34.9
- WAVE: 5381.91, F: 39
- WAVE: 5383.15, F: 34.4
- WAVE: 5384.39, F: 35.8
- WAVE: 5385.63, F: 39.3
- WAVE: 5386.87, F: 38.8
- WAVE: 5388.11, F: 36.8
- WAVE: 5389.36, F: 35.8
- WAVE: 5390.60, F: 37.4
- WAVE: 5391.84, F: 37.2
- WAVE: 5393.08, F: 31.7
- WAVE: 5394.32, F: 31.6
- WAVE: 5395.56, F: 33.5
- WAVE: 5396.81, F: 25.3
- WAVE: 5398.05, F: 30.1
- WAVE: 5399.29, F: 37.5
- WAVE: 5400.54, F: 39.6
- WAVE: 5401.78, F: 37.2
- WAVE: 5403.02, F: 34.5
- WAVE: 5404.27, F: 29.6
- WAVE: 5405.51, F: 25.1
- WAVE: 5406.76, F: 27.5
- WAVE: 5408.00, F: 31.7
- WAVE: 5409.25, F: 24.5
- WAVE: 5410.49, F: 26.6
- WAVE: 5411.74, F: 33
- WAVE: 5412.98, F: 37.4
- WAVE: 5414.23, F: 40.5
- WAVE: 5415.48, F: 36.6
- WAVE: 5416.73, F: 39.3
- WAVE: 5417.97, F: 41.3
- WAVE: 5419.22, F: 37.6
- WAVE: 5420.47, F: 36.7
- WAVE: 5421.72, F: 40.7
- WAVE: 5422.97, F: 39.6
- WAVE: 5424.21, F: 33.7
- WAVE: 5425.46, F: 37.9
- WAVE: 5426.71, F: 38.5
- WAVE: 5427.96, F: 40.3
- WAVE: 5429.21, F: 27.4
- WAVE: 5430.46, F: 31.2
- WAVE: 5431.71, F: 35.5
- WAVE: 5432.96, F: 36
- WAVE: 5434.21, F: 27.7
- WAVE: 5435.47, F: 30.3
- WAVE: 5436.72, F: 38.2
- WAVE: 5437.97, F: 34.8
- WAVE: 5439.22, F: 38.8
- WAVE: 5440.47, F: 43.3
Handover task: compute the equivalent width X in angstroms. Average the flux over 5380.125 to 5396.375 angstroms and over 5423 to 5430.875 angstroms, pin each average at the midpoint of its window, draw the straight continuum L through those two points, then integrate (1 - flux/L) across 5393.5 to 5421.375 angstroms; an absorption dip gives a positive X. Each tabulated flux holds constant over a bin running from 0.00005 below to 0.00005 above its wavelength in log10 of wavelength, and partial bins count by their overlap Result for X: 1.6 angstroms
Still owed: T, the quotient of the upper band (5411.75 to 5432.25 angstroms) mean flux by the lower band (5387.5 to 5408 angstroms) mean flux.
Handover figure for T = 1.1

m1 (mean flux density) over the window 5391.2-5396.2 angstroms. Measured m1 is 33.5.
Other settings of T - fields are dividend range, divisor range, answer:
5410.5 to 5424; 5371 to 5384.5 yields 1.07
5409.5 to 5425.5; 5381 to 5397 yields 1.04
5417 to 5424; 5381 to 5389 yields 1.05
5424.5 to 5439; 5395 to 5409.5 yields 1.09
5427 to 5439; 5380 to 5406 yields 0.98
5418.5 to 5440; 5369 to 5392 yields 1.02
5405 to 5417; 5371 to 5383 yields 0.91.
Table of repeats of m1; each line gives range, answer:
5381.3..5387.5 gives 37.5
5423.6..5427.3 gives 36.7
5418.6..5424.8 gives 37.7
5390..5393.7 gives 35.5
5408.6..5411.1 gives 25.6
